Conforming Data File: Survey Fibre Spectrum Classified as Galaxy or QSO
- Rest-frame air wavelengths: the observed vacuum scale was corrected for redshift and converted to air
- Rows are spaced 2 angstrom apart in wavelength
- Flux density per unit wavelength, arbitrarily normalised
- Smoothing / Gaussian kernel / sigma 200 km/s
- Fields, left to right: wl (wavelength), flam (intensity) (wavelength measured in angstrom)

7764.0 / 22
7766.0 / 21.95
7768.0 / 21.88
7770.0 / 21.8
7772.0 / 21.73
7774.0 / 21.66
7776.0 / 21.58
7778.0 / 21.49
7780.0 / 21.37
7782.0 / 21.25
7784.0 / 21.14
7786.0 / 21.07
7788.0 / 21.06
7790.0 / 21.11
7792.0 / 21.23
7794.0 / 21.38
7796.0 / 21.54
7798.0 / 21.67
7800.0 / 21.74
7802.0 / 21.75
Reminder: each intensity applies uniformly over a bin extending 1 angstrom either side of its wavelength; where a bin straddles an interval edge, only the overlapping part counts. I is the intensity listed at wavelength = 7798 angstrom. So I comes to 21.67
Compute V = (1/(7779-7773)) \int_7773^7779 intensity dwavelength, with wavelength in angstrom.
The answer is 21.6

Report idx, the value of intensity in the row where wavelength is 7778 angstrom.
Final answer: 21.49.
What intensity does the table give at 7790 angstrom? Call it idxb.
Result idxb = 21.11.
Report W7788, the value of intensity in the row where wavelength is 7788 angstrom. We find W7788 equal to 21.06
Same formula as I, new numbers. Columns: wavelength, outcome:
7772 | 21.73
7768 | 21.88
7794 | 21.38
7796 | 21.54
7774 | 21.66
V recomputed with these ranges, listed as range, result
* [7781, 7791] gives 21.1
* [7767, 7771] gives 21.8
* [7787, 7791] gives 21.1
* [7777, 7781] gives 21.4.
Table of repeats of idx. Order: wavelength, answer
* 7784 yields 21.14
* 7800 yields 21.74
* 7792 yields 21.23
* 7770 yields 21.8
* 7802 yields 21.75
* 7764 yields 22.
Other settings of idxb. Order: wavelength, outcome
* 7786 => 21.07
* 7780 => 21.37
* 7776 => 21.58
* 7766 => 21.95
